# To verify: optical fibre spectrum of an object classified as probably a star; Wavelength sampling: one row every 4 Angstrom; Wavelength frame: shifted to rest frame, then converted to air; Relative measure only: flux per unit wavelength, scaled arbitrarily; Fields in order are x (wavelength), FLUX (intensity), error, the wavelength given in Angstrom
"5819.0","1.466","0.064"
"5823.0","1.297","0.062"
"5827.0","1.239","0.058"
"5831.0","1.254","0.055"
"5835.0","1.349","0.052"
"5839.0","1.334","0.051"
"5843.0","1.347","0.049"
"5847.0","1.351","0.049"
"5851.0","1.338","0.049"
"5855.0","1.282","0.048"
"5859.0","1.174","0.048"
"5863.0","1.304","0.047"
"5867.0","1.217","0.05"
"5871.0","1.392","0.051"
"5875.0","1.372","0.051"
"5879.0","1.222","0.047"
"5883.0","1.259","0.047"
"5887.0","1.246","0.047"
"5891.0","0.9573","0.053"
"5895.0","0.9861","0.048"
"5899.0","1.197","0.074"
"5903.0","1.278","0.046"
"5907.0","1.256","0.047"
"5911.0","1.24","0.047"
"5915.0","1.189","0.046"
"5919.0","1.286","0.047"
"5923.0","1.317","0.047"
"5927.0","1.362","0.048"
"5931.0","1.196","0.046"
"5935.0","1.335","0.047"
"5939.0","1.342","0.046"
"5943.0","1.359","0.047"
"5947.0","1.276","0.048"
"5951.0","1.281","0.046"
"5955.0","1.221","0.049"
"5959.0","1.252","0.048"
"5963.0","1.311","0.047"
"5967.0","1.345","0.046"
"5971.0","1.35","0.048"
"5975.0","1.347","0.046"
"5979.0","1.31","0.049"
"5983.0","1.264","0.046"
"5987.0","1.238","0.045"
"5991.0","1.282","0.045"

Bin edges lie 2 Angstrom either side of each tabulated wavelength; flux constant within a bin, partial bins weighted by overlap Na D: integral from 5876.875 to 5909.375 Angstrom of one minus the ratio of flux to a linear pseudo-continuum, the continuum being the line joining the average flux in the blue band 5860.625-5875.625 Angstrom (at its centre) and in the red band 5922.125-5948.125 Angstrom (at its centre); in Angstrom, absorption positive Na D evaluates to 3.4 Angstrom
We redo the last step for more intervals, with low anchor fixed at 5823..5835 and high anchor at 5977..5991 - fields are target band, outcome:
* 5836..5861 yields -0.67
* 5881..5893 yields 1.11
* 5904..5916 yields 0.34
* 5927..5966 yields -0.59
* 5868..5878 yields -0.61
